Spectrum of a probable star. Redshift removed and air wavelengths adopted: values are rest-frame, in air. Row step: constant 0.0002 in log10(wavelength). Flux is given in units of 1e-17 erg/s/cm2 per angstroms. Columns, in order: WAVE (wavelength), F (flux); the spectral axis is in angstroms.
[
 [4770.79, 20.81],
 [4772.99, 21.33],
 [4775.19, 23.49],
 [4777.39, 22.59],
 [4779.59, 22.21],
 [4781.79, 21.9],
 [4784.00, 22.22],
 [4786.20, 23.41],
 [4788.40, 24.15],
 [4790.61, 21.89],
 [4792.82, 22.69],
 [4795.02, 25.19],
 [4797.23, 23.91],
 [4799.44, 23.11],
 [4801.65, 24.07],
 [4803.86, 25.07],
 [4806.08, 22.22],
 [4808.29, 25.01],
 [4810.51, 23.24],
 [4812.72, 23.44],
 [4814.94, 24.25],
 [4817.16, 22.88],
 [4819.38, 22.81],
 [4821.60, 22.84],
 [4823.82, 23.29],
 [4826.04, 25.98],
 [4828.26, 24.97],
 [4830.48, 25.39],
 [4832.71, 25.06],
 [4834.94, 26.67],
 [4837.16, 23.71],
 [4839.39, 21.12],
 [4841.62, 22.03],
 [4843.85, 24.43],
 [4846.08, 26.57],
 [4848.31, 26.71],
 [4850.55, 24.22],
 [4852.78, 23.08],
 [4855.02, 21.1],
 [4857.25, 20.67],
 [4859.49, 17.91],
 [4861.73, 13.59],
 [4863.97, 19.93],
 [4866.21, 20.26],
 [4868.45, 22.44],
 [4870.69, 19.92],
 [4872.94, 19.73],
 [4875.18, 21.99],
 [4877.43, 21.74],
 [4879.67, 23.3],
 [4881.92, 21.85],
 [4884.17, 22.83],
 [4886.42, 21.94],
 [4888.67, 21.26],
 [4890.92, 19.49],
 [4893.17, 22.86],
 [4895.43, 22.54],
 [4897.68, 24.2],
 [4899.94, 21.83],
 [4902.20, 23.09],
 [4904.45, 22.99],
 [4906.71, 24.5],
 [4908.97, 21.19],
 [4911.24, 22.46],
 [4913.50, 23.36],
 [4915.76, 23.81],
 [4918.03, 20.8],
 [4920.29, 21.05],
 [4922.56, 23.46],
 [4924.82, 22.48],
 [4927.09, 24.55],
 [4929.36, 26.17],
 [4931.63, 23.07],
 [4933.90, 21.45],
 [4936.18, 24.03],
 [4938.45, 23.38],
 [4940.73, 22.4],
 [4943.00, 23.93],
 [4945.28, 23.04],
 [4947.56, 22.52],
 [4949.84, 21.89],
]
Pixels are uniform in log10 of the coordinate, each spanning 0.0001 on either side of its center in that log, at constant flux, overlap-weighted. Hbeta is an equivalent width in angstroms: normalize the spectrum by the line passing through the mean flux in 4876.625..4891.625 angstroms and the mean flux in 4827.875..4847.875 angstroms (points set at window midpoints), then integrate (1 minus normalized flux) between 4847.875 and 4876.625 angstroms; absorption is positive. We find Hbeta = 2.9 angstroms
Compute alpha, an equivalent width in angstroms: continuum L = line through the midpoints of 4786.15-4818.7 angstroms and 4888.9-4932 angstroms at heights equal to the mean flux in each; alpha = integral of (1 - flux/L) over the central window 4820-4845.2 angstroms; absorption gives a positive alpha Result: -0.8 angstroms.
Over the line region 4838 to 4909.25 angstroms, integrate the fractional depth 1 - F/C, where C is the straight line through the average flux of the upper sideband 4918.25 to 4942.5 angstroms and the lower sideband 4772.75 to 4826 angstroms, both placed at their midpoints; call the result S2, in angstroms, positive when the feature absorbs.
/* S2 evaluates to 3.9 angstroms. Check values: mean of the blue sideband 23.3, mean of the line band 21.9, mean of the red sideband 23.1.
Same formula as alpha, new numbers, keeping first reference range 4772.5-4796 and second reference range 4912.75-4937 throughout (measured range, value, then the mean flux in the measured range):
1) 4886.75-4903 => 0.6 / 22.1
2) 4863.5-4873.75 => 1.1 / 20.5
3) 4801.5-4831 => -1.3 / 23.9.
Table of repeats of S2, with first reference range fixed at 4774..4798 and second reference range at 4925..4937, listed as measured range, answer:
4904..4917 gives 0.33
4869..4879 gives 1.03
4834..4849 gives -0.69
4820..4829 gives -0.36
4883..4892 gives 0.81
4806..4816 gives -0.27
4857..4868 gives 2.28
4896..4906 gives 0.22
